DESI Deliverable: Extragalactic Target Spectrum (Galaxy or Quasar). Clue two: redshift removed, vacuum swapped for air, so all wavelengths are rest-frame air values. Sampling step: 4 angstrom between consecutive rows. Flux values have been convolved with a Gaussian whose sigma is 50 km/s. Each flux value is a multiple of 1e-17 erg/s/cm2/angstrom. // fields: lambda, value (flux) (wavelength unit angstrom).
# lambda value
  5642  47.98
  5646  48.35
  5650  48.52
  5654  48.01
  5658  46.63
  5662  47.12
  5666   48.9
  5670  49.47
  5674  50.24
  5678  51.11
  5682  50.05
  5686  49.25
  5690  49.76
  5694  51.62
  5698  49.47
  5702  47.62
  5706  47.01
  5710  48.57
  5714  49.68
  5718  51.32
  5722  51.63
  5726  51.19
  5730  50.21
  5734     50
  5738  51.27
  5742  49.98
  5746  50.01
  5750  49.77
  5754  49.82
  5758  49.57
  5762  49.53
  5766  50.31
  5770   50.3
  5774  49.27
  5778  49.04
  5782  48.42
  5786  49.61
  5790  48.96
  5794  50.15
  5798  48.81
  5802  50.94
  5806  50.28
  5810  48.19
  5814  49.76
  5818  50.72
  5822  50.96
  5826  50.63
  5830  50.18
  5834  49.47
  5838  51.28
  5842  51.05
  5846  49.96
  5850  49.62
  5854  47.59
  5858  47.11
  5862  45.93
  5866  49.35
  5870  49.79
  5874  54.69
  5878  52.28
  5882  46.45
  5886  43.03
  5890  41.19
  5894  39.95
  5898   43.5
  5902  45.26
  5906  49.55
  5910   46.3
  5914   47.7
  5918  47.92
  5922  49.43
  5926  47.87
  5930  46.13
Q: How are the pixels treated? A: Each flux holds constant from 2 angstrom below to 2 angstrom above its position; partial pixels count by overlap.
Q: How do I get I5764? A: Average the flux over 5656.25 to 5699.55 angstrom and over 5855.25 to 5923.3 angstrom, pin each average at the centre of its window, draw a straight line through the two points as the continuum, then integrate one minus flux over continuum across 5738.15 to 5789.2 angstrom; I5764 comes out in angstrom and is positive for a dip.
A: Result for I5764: -1.3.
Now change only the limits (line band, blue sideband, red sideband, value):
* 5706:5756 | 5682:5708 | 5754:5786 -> -0.8 angstrom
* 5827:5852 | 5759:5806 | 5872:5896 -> -1.3 angstrom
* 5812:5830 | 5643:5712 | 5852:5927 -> -1.1 angstrom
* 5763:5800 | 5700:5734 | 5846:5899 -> -0.6 angstrom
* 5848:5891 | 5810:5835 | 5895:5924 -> 0.3 angstrom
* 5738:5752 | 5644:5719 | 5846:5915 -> -0.5 angstrom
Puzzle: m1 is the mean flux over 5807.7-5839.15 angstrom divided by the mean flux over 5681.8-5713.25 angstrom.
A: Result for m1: 1.02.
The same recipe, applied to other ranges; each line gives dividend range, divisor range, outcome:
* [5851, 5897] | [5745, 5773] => 0.94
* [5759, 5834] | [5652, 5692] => 1.01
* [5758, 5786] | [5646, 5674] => 1.03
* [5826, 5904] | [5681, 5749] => 0.96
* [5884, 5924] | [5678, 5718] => 0.92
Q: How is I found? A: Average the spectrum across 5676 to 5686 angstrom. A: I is 50.3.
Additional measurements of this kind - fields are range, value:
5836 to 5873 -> 49.2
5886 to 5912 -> 44.2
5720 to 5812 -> 49.9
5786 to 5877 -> 49.8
